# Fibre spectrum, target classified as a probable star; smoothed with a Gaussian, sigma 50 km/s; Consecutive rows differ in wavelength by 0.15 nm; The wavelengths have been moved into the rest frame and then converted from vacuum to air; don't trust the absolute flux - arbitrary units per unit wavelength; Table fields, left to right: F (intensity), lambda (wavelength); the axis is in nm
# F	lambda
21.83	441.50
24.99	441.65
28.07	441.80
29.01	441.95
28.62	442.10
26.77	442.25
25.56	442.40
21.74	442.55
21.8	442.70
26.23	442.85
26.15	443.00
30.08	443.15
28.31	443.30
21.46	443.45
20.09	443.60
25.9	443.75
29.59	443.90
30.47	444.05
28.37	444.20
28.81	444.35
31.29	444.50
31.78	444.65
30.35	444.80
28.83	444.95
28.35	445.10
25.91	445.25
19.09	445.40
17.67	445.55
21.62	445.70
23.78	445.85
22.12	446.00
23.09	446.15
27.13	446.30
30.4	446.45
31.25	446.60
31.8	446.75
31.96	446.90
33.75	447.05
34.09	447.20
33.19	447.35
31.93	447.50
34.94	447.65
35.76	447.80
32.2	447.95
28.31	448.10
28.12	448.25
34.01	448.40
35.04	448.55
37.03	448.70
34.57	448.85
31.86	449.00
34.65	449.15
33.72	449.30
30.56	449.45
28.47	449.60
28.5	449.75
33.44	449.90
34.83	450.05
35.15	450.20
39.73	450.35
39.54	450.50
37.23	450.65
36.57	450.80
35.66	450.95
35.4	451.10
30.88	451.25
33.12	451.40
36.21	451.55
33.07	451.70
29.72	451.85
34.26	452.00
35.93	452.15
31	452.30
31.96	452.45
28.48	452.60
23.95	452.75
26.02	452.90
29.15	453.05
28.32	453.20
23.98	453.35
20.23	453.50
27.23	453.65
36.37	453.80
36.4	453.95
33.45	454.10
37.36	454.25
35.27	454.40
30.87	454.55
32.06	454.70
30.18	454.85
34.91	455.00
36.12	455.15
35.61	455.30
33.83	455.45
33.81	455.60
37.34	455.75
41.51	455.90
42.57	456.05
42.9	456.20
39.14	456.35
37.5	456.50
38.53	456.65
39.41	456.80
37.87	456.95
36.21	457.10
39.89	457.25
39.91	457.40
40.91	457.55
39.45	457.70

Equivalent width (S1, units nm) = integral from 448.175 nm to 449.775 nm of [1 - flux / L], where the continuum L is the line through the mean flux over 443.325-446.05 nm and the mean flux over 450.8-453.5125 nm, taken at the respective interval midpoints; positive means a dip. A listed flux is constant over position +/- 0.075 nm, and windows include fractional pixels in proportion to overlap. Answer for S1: -0.21 nm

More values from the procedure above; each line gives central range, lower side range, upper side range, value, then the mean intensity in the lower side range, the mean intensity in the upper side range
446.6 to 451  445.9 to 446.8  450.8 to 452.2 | -0.45 nm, 27.4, 33.9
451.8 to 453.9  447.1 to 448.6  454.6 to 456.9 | 0.37 nm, 32.7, 37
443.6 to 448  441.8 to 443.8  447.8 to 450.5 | 0.09 nm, 25.6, 33.2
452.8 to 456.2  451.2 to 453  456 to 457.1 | 0.26 nm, 31.2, 39.4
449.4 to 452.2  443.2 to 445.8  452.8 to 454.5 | -0.49 nm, 26.4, 30.3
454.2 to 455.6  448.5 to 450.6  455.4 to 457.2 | 0.13 nm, 34.1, 38.5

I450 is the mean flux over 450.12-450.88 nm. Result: 37.6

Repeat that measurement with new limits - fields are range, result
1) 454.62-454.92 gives 31.1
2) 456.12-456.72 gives 39.6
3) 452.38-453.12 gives 27.9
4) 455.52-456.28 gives 39.6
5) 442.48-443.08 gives 24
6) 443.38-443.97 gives 24.2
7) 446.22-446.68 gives 29.5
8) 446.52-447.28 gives 32.6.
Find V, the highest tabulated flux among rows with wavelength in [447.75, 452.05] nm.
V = 39.73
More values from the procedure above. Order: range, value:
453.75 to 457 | 42.9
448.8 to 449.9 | 34.65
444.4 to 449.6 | 37.03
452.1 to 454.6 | 37.36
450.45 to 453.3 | 39.54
